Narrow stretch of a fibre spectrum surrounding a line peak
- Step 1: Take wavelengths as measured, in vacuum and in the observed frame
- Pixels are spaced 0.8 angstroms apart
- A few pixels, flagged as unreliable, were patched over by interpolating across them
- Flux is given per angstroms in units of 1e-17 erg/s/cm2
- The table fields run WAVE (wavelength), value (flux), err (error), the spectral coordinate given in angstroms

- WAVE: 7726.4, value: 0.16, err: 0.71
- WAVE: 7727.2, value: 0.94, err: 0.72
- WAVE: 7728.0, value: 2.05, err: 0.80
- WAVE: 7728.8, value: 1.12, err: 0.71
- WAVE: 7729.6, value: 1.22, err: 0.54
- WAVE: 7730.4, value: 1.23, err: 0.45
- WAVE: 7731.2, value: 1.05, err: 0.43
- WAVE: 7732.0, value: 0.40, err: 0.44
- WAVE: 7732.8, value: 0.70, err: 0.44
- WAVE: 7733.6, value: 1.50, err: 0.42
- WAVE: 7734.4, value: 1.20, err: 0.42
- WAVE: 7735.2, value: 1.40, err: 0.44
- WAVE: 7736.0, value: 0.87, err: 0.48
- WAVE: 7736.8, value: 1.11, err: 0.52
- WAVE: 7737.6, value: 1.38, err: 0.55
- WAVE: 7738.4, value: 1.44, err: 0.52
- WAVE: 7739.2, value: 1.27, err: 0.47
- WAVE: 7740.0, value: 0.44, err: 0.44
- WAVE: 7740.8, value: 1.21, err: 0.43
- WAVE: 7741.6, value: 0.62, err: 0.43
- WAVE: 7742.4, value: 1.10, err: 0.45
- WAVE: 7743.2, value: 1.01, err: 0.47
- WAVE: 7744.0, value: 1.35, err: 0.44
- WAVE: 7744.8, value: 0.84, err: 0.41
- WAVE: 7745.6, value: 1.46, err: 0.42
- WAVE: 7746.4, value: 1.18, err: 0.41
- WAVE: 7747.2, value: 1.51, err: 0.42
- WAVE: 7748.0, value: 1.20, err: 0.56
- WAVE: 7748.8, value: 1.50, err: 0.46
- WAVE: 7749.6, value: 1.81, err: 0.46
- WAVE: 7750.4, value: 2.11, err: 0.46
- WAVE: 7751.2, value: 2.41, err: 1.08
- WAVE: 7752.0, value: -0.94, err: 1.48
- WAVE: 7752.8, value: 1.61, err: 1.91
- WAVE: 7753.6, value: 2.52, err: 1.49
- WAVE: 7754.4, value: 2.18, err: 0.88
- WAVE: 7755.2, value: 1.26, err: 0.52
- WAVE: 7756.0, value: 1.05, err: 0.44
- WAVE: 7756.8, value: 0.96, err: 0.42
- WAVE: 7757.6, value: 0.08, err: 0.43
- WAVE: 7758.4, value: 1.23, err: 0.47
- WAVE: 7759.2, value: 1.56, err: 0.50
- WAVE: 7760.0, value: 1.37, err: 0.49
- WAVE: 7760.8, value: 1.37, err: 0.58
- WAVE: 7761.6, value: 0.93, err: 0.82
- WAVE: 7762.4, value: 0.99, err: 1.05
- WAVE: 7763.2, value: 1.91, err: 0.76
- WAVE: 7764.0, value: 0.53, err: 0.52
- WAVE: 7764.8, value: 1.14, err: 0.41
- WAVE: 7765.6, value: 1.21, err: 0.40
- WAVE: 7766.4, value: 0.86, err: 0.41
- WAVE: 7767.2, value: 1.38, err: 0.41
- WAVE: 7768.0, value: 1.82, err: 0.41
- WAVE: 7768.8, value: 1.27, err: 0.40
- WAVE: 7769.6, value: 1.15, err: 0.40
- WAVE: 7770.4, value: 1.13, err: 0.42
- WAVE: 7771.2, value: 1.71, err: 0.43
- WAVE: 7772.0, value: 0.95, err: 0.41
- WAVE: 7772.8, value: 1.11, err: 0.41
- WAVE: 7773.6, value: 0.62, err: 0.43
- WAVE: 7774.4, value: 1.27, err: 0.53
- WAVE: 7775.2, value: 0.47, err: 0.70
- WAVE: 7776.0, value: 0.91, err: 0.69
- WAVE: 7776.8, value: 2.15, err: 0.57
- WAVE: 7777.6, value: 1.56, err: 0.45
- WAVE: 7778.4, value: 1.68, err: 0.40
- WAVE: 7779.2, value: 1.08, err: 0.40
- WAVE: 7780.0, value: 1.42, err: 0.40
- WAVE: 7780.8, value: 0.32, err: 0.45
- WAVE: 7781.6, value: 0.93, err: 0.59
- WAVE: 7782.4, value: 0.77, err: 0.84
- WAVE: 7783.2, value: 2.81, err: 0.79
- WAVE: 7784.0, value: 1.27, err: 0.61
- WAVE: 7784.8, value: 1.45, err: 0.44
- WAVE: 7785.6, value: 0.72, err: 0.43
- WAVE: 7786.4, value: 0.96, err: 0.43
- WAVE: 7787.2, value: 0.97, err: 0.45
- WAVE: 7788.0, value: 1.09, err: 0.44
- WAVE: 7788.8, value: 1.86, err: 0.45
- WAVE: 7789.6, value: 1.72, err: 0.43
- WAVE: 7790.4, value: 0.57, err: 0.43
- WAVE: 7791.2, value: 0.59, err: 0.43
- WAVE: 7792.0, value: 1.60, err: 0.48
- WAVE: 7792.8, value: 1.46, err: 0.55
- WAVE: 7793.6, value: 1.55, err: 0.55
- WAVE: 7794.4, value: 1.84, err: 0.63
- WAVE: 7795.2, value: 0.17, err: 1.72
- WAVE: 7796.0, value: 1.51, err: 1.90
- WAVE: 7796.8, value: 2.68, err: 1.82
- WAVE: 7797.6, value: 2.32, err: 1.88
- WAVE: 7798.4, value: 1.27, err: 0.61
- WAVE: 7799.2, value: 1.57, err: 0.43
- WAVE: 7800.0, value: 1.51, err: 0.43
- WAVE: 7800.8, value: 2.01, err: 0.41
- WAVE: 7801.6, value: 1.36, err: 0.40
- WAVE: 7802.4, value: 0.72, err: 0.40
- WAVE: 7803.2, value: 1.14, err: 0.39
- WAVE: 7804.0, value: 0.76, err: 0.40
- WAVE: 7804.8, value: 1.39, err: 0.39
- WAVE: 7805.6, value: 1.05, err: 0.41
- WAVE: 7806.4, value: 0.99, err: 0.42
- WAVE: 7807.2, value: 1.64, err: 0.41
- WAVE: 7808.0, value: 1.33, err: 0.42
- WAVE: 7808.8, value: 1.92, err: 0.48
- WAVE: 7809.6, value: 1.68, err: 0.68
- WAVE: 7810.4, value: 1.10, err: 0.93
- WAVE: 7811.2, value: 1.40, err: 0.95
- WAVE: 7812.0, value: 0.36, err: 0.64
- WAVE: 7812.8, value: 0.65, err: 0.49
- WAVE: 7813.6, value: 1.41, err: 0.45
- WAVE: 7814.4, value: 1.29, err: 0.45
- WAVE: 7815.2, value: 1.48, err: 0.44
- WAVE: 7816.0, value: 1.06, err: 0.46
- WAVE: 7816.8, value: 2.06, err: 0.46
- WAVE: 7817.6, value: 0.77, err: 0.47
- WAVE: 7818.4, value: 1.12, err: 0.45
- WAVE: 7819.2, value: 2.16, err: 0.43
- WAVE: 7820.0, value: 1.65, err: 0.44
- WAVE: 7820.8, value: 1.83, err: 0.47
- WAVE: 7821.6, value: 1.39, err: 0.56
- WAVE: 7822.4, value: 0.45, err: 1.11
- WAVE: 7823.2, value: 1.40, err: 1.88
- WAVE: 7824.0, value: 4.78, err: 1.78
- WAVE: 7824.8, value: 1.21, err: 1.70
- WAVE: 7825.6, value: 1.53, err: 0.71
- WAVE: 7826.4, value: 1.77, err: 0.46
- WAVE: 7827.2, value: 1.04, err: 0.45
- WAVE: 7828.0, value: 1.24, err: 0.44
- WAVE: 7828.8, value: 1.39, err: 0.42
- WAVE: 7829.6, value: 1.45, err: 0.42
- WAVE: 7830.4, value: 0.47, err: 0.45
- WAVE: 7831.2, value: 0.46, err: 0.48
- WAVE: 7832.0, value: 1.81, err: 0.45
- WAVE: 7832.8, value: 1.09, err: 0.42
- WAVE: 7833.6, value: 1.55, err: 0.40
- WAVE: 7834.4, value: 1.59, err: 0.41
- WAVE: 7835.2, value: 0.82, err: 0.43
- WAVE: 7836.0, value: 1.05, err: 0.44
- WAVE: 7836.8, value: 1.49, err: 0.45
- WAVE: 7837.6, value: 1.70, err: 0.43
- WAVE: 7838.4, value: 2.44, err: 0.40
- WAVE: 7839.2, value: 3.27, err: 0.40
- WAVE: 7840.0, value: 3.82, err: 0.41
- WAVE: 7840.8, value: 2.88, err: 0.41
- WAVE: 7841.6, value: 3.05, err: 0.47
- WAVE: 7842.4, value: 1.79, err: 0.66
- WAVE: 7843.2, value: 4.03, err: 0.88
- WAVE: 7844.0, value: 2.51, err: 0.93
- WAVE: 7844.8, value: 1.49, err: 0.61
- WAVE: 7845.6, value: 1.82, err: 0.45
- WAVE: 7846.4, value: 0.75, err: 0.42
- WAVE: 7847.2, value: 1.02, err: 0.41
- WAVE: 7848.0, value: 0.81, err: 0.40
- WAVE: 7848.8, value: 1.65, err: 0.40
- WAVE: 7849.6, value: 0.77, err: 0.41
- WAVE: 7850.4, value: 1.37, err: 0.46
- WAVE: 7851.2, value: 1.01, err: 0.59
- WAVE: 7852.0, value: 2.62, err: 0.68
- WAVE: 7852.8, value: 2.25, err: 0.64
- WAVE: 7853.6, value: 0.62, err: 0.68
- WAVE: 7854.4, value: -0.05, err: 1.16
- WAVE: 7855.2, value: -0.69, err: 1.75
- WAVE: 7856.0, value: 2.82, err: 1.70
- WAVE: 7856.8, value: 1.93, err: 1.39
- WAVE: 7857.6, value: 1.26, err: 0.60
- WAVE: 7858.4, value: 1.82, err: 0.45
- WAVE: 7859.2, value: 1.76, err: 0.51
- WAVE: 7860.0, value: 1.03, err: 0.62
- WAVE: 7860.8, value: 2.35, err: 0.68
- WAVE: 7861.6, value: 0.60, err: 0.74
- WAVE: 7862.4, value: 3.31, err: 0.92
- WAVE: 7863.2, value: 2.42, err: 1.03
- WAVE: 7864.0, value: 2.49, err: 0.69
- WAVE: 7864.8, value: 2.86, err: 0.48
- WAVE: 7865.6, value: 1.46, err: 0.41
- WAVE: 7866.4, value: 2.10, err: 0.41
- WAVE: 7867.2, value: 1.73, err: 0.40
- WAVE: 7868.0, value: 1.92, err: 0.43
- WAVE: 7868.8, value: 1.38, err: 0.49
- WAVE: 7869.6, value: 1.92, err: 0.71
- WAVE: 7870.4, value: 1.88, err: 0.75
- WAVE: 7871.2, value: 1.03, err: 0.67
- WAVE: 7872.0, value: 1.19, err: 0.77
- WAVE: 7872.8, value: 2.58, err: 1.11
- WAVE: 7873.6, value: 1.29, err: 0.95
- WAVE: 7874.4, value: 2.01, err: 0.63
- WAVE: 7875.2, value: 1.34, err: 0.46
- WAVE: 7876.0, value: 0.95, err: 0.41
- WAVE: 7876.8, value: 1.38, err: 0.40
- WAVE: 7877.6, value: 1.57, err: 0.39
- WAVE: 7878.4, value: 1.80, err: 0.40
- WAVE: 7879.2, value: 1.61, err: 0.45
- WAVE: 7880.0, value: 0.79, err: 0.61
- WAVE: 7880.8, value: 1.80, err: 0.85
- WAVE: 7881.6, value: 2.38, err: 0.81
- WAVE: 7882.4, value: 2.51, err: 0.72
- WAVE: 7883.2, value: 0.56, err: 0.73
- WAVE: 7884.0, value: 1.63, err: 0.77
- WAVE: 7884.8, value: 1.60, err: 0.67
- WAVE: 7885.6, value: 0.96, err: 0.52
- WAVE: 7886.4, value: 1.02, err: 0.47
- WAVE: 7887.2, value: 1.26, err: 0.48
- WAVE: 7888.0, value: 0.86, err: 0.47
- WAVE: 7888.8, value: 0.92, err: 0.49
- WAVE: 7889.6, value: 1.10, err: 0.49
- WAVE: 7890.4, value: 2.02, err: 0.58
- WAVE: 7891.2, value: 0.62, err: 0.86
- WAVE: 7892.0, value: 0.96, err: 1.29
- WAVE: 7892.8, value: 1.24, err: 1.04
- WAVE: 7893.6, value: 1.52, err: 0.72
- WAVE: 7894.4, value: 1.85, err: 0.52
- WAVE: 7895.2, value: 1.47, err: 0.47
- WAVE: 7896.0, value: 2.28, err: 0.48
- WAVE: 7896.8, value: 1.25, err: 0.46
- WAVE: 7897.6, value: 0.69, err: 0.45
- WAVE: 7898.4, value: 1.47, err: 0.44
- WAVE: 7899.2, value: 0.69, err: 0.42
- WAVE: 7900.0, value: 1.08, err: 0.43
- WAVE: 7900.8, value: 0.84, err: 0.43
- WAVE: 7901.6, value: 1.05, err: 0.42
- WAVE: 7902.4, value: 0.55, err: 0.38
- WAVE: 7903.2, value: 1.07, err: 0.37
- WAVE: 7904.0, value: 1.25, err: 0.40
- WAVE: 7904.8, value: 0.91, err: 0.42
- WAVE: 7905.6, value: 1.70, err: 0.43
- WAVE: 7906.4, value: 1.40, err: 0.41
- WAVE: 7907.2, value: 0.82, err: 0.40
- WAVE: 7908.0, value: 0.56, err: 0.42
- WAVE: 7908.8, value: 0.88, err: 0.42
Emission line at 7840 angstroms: H-alpha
